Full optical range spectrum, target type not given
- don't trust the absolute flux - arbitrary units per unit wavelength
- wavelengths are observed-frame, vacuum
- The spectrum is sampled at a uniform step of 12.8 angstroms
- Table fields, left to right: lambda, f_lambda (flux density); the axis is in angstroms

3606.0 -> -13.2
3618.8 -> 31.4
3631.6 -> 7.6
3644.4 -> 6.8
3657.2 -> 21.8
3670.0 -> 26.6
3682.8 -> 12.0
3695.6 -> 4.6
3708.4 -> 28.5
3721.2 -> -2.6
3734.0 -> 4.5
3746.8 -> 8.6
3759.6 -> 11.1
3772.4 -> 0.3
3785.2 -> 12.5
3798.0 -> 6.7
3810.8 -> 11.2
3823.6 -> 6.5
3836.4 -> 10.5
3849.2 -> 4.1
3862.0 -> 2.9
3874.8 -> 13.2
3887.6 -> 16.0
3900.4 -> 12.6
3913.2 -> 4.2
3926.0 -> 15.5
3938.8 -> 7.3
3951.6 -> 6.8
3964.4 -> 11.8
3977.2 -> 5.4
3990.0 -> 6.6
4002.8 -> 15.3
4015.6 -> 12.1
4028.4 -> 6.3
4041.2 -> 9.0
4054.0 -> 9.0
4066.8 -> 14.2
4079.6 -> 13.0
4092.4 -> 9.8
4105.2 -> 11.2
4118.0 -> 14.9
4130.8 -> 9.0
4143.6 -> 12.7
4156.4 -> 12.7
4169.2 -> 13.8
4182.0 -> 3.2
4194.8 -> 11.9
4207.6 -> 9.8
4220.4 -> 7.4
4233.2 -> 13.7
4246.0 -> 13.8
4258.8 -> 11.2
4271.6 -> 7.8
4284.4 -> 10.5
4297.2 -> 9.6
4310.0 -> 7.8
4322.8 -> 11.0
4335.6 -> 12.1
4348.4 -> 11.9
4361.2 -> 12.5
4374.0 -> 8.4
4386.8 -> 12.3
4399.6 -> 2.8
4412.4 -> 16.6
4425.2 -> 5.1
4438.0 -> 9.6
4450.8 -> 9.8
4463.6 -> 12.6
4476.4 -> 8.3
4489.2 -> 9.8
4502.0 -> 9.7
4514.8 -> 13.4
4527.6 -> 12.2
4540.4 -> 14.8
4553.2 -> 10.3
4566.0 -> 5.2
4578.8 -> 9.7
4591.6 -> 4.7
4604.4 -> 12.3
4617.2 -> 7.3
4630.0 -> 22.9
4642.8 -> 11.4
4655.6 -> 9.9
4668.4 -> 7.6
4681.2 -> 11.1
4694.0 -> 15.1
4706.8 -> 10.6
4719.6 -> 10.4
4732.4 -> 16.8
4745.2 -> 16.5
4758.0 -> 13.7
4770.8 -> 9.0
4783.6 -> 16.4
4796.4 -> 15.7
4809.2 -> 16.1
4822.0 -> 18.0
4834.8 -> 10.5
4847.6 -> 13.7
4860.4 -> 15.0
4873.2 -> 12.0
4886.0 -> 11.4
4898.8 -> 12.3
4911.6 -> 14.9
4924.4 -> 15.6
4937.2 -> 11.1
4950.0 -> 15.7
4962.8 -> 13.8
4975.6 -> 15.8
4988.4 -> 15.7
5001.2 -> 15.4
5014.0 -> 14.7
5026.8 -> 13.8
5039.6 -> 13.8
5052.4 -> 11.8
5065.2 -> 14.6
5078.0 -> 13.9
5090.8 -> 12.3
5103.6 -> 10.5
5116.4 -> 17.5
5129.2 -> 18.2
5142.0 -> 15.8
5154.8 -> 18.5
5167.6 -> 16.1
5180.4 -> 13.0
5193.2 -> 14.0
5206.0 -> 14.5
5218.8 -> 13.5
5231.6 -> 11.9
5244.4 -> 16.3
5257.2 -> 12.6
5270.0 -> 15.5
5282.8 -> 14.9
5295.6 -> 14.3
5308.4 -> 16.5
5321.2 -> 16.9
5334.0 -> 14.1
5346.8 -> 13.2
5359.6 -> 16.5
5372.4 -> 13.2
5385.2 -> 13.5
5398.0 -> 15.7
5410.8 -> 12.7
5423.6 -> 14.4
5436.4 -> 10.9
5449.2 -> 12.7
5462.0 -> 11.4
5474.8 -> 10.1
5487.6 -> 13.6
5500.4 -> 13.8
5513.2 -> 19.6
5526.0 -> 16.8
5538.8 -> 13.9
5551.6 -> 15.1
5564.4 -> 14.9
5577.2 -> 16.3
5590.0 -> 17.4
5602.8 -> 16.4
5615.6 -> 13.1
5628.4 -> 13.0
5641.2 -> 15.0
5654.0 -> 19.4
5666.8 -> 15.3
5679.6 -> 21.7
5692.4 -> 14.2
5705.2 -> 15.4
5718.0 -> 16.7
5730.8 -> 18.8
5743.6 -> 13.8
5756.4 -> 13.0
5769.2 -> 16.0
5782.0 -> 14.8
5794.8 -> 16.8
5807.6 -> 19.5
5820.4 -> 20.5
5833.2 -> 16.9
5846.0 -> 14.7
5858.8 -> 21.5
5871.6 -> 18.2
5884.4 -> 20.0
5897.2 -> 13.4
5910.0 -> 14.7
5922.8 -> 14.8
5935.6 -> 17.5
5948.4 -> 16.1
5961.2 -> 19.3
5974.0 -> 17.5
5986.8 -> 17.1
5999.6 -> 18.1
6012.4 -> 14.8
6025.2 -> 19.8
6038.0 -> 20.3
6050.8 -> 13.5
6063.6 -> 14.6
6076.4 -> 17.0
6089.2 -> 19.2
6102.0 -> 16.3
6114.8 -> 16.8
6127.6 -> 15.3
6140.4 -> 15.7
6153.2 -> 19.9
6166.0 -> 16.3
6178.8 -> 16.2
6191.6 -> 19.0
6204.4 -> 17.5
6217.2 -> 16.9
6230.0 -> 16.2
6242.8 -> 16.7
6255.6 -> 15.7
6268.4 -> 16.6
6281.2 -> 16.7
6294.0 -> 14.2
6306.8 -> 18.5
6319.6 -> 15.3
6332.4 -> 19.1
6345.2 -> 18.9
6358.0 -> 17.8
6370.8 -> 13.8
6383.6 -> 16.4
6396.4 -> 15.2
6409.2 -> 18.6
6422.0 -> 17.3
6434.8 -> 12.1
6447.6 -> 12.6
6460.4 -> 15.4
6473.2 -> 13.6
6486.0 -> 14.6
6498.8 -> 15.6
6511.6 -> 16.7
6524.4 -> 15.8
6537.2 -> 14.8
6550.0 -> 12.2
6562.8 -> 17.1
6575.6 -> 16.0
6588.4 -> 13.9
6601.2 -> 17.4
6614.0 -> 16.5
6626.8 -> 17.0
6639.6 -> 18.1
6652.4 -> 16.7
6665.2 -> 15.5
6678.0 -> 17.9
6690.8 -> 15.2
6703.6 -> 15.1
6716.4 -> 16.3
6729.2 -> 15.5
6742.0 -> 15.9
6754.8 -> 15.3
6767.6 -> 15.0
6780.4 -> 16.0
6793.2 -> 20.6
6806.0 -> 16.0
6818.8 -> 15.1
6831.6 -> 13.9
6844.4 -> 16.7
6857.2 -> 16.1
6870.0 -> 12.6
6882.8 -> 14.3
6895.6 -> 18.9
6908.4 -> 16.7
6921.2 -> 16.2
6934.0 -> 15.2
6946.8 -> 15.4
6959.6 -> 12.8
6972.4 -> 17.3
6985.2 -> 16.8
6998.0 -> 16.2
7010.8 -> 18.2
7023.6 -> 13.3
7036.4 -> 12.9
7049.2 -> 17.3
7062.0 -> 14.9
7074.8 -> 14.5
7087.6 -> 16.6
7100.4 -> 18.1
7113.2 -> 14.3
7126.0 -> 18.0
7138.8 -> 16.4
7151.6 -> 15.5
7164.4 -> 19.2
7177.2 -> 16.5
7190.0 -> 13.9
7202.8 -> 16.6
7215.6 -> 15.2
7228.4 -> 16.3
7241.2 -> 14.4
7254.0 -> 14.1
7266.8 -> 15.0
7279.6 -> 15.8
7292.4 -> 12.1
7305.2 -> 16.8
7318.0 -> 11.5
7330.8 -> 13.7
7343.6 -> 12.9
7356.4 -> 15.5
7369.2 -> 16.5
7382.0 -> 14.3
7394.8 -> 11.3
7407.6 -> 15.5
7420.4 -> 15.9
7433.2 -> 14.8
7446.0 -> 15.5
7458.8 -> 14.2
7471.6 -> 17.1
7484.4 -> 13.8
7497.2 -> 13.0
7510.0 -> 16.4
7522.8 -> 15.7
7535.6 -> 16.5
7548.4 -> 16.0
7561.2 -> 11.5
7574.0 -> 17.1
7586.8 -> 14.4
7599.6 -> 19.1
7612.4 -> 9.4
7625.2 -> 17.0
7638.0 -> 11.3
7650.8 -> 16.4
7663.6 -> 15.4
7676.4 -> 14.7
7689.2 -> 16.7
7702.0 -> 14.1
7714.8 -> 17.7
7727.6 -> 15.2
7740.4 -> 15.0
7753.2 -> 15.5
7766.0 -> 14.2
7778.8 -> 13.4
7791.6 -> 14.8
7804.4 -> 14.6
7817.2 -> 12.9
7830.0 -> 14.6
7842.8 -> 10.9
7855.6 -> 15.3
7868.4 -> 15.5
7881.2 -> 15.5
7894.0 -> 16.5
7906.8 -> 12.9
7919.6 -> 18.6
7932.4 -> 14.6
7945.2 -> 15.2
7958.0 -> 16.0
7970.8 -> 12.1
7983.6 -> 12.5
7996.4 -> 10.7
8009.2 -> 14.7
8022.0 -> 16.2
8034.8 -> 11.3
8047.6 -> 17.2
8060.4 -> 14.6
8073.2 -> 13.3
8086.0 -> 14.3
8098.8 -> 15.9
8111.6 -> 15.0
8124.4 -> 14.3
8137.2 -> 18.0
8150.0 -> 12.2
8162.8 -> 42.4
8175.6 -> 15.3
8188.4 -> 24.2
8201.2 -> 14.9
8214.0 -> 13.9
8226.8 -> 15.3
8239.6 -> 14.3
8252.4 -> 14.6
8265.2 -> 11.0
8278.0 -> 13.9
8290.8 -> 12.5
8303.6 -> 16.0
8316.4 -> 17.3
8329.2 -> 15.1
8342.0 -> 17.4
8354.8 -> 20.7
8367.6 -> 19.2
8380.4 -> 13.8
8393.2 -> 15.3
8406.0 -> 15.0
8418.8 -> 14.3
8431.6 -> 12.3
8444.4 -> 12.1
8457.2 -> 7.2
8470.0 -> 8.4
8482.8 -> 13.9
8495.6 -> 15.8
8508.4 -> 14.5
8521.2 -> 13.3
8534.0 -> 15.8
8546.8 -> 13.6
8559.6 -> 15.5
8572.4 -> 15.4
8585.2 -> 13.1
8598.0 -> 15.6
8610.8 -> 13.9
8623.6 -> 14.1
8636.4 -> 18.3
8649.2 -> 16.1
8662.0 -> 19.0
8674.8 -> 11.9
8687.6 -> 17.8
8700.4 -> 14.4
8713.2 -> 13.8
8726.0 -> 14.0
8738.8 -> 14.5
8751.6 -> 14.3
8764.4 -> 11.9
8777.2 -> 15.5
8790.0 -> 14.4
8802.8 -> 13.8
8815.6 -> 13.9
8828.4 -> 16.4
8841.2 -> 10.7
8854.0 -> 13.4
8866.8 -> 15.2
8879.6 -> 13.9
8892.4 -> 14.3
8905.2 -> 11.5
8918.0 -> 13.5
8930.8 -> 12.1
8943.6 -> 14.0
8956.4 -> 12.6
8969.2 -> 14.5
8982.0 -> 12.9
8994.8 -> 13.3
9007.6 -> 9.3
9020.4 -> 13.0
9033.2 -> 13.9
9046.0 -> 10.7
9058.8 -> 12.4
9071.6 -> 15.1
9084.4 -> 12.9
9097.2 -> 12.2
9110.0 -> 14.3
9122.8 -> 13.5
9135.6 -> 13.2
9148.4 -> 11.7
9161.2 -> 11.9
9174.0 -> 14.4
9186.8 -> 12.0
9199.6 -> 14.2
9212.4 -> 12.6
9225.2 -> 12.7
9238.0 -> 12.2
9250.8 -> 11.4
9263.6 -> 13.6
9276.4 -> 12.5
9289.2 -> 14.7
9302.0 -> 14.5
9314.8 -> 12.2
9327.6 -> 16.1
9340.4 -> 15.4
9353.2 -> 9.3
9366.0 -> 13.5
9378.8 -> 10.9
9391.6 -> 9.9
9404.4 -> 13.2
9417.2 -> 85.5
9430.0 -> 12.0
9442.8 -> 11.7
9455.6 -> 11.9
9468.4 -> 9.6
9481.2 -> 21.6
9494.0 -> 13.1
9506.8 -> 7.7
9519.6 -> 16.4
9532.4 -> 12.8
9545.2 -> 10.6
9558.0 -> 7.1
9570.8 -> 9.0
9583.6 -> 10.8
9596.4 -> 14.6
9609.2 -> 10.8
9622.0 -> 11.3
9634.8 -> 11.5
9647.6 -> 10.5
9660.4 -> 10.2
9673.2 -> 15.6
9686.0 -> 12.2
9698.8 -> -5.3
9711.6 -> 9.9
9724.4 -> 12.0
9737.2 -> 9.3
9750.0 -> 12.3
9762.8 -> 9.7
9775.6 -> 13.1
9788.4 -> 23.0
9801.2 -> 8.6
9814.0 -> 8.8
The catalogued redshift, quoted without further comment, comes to 0.24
